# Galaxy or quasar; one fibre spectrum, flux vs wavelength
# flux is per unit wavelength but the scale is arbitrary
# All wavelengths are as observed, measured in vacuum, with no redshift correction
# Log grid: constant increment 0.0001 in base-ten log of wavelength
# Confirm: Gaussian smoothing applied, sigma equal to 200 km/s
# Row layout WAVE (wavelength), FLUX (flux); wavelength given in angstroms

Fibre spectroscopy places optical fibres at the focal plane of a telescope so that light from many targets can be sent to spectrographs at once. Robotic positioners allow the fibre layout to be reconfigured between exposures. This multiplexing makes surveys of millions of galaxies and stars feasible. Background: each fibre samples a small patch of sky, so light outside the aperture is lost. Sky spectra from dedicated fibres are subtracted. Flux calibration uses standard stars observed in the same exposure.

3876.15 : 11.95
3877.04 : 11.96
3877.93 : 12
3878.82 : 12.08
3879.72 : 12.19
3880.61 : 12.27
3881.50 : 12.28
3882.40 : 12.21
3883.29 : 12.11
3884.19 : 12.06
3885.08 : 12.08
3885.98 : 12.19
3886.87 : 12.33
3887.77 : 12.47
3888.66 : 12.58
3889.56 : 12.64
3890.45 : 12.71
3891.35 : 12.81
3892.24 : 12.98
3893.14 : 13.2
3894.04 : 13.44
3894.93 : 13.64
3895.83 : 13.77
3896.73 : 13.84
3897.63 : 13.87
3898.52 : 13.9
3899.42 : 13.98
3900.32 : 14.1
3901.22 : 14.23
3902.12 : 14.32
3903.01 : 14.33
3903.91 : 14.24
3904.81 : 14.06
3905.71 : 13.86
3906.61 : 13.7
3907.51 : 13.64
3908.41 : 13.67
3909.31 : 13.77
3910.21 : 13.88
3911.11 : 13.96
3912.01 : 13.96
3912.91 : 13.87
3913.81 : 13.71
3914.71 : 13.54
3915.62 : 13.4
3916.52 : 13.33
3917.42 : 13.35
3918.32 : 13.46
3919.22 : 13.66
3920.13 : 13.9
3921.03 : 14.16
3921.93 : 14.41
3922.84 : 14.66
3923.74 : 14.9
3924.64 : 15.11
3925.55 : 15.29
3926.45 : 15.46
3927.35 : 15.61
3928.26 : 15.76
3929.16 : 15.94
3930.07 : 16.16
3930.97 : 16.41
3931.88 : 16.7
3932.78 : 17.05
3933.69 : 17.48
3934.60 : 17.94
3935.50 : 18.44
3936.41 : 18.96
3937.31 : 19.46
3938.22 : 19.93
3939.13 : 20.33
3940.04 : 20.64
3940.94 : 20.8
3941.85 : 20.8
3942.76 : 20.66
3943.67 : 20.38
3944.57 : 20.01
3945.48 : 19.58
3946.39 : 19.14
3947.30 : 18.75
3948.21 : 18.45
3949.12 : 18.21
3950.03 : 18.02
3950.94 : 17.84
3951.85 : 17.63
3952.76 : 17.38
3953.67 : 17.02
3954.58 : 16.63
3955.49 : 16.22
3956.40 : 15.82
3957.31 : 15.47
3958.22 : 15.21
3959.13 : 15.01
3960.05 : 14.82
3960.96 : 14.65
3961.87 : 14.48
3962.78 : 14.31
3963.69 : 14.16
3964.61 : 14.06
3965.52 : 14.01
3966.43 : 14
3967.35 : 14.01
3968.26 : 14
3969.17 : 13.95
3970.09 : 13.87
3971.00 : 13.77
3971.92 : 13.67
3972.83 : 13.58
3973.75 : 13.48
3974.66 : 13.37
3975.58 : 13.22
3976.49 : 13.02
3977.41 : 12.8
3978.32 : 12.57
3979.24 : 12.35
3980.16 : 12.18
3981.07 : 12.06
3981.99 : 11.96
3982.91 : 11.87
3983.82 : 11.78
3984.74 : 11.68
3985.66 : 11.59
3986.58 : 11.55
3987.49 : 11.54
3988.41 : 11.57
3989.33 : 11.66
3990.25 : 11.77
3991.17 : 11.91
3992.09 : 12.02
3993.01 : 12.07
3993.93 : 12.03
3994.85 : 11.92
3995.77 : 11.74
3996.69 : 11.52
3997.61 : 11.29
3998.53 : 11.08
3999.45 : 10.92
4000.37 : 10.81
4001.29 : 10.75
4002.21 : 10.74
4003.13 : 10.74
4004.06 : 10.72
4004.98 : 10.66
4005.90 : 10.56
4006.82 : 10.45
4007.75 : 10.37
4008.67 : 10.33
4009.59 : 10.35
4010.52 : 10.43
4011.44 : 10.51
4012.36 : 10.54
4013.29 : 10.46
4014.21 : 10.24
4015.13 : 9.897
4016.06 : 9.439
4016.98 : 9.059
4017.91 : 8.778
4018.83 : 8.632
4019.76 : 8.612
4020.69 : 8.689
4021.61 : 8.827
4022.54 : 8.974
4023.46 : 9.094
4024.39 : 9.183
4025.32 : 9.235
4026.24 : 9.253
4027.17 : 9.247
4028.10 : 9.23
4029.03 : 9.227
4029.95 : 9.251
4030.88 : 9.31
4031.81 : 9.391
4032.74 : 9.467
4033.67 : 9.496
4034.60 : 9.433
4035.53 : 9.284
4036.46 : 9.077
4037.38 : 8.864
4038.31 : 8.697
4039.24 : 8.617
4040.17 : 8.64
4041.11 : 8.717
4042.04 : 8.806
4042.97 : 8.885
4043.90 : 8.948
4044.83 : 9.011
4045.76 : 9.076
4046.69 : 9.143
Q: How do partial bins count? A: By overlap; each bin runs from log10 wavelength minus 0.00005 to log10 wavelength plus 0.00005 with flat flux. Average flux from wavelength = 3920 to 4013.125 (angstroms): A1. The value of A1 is 14.4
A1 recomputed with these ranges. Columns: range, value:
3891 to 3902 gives 13.7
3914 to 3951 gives 17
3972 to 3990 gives 12.3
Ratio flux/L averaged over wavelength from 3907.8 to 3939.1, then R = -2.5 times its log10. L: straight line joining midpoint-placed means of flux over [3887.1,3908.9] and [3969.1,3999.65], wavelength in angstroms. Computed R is -0.17 mag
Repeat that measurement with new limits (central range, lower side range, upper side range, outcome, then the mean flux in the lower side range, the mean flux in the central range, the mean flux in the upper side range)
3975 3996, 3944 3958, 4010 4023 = 0.11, 17.7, 12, 9.51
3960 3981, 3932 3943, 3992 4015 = 0.11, 19.3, 13.6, 10.9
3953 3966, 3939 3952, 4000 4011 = 0.15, 19.4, 15.2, 10.6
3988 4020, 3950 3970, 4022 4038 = 0.08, 15.3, 10.7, 9.23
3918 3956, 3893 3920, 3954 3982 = -0.24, 13.8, 17.4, 14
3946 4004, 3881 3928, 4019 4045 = -0.22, 13.6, 13.6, 9.05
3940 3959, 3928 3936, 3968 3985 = -0.18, 16.9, 18.2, 12.9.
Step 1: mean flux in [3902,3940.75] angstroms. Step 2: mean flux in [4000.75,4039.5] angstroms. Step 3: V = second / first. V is 0.62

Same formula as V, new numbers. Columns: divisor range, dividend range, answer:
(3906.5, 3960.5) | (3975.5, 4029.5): 0.66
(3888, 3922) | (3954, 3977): 1.05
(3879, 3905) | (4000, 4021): 0.77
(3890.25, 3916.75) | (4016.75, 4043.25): 0.66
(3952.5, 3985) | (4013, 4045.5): 0.65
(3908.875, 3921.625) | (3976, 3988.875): 0.88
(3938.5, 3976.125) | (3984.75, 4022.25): 0.65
